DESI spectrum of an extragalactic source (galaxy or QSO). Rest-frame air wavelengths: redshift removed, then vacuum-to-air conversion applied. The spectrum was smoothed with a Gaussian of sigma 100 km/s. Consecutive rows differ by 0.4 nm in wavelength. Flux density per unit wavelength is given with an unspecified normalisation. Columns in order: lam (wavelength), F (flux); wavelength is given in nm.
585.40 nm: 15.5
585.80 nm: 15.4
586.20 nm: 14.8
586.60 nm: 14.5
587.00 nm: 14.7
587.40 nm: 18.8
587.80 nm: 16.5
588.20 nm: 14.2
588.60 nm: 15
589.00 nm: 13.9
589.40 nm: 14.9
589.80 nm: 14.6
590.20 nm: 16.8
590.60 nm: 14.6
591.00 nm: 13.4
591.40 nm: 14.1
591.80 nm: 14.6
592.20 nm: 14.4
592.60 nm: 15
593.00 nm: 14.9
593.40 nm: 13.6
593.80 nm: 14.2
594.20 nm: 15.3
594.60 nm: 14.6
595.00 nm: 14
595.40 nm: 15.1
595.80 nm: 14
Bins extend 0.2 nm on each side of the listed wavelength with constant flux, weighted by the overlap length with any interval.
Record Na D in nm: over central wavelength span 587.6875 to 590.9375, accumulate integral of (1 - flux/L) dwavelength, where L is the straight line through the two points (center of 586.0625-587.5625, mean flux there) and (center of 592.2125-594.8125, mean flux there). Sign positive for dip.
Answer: 0.065 nm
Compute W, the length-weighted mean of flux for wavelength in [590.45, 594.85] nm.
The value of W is 14.4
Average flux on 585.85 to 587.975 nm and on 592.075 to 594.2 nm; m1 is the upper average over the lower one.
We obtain 0.9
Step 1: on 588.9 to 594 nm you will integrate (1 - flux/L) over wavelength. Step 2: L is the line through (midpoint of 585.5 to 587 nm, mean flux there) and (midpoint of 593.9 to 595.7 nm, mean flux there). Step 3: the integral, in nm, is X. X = 0.08 nm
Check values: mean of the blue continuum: 14.9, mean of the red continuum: 14.7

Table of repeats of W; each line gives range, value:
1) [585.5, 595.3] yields 14.9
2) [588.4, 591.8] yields 14.7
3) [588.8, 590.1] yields 14.6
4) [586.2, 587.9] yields 15.9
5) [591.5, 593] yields 14.7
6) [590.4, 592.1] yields 14.2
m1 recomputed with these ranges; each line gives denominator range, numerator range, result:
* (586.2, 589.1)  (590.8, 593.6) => 0.93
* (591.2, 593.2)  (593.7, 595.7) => 1.00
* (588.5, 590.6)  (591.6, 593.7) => 0.97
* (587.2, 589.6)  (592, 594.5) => 0.94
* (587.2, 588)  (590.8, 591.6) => 0.78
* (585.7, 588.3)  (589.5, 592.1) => 0.94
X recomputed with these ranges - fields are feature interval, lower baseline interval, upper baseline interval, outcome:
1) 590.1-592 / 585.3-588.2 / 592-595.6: 0.05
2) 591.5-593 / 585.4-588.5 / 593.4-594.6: 0.01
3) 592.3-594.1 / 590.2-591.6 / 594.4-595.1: -0.01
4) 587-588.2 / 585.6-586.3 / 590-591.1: -0.12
